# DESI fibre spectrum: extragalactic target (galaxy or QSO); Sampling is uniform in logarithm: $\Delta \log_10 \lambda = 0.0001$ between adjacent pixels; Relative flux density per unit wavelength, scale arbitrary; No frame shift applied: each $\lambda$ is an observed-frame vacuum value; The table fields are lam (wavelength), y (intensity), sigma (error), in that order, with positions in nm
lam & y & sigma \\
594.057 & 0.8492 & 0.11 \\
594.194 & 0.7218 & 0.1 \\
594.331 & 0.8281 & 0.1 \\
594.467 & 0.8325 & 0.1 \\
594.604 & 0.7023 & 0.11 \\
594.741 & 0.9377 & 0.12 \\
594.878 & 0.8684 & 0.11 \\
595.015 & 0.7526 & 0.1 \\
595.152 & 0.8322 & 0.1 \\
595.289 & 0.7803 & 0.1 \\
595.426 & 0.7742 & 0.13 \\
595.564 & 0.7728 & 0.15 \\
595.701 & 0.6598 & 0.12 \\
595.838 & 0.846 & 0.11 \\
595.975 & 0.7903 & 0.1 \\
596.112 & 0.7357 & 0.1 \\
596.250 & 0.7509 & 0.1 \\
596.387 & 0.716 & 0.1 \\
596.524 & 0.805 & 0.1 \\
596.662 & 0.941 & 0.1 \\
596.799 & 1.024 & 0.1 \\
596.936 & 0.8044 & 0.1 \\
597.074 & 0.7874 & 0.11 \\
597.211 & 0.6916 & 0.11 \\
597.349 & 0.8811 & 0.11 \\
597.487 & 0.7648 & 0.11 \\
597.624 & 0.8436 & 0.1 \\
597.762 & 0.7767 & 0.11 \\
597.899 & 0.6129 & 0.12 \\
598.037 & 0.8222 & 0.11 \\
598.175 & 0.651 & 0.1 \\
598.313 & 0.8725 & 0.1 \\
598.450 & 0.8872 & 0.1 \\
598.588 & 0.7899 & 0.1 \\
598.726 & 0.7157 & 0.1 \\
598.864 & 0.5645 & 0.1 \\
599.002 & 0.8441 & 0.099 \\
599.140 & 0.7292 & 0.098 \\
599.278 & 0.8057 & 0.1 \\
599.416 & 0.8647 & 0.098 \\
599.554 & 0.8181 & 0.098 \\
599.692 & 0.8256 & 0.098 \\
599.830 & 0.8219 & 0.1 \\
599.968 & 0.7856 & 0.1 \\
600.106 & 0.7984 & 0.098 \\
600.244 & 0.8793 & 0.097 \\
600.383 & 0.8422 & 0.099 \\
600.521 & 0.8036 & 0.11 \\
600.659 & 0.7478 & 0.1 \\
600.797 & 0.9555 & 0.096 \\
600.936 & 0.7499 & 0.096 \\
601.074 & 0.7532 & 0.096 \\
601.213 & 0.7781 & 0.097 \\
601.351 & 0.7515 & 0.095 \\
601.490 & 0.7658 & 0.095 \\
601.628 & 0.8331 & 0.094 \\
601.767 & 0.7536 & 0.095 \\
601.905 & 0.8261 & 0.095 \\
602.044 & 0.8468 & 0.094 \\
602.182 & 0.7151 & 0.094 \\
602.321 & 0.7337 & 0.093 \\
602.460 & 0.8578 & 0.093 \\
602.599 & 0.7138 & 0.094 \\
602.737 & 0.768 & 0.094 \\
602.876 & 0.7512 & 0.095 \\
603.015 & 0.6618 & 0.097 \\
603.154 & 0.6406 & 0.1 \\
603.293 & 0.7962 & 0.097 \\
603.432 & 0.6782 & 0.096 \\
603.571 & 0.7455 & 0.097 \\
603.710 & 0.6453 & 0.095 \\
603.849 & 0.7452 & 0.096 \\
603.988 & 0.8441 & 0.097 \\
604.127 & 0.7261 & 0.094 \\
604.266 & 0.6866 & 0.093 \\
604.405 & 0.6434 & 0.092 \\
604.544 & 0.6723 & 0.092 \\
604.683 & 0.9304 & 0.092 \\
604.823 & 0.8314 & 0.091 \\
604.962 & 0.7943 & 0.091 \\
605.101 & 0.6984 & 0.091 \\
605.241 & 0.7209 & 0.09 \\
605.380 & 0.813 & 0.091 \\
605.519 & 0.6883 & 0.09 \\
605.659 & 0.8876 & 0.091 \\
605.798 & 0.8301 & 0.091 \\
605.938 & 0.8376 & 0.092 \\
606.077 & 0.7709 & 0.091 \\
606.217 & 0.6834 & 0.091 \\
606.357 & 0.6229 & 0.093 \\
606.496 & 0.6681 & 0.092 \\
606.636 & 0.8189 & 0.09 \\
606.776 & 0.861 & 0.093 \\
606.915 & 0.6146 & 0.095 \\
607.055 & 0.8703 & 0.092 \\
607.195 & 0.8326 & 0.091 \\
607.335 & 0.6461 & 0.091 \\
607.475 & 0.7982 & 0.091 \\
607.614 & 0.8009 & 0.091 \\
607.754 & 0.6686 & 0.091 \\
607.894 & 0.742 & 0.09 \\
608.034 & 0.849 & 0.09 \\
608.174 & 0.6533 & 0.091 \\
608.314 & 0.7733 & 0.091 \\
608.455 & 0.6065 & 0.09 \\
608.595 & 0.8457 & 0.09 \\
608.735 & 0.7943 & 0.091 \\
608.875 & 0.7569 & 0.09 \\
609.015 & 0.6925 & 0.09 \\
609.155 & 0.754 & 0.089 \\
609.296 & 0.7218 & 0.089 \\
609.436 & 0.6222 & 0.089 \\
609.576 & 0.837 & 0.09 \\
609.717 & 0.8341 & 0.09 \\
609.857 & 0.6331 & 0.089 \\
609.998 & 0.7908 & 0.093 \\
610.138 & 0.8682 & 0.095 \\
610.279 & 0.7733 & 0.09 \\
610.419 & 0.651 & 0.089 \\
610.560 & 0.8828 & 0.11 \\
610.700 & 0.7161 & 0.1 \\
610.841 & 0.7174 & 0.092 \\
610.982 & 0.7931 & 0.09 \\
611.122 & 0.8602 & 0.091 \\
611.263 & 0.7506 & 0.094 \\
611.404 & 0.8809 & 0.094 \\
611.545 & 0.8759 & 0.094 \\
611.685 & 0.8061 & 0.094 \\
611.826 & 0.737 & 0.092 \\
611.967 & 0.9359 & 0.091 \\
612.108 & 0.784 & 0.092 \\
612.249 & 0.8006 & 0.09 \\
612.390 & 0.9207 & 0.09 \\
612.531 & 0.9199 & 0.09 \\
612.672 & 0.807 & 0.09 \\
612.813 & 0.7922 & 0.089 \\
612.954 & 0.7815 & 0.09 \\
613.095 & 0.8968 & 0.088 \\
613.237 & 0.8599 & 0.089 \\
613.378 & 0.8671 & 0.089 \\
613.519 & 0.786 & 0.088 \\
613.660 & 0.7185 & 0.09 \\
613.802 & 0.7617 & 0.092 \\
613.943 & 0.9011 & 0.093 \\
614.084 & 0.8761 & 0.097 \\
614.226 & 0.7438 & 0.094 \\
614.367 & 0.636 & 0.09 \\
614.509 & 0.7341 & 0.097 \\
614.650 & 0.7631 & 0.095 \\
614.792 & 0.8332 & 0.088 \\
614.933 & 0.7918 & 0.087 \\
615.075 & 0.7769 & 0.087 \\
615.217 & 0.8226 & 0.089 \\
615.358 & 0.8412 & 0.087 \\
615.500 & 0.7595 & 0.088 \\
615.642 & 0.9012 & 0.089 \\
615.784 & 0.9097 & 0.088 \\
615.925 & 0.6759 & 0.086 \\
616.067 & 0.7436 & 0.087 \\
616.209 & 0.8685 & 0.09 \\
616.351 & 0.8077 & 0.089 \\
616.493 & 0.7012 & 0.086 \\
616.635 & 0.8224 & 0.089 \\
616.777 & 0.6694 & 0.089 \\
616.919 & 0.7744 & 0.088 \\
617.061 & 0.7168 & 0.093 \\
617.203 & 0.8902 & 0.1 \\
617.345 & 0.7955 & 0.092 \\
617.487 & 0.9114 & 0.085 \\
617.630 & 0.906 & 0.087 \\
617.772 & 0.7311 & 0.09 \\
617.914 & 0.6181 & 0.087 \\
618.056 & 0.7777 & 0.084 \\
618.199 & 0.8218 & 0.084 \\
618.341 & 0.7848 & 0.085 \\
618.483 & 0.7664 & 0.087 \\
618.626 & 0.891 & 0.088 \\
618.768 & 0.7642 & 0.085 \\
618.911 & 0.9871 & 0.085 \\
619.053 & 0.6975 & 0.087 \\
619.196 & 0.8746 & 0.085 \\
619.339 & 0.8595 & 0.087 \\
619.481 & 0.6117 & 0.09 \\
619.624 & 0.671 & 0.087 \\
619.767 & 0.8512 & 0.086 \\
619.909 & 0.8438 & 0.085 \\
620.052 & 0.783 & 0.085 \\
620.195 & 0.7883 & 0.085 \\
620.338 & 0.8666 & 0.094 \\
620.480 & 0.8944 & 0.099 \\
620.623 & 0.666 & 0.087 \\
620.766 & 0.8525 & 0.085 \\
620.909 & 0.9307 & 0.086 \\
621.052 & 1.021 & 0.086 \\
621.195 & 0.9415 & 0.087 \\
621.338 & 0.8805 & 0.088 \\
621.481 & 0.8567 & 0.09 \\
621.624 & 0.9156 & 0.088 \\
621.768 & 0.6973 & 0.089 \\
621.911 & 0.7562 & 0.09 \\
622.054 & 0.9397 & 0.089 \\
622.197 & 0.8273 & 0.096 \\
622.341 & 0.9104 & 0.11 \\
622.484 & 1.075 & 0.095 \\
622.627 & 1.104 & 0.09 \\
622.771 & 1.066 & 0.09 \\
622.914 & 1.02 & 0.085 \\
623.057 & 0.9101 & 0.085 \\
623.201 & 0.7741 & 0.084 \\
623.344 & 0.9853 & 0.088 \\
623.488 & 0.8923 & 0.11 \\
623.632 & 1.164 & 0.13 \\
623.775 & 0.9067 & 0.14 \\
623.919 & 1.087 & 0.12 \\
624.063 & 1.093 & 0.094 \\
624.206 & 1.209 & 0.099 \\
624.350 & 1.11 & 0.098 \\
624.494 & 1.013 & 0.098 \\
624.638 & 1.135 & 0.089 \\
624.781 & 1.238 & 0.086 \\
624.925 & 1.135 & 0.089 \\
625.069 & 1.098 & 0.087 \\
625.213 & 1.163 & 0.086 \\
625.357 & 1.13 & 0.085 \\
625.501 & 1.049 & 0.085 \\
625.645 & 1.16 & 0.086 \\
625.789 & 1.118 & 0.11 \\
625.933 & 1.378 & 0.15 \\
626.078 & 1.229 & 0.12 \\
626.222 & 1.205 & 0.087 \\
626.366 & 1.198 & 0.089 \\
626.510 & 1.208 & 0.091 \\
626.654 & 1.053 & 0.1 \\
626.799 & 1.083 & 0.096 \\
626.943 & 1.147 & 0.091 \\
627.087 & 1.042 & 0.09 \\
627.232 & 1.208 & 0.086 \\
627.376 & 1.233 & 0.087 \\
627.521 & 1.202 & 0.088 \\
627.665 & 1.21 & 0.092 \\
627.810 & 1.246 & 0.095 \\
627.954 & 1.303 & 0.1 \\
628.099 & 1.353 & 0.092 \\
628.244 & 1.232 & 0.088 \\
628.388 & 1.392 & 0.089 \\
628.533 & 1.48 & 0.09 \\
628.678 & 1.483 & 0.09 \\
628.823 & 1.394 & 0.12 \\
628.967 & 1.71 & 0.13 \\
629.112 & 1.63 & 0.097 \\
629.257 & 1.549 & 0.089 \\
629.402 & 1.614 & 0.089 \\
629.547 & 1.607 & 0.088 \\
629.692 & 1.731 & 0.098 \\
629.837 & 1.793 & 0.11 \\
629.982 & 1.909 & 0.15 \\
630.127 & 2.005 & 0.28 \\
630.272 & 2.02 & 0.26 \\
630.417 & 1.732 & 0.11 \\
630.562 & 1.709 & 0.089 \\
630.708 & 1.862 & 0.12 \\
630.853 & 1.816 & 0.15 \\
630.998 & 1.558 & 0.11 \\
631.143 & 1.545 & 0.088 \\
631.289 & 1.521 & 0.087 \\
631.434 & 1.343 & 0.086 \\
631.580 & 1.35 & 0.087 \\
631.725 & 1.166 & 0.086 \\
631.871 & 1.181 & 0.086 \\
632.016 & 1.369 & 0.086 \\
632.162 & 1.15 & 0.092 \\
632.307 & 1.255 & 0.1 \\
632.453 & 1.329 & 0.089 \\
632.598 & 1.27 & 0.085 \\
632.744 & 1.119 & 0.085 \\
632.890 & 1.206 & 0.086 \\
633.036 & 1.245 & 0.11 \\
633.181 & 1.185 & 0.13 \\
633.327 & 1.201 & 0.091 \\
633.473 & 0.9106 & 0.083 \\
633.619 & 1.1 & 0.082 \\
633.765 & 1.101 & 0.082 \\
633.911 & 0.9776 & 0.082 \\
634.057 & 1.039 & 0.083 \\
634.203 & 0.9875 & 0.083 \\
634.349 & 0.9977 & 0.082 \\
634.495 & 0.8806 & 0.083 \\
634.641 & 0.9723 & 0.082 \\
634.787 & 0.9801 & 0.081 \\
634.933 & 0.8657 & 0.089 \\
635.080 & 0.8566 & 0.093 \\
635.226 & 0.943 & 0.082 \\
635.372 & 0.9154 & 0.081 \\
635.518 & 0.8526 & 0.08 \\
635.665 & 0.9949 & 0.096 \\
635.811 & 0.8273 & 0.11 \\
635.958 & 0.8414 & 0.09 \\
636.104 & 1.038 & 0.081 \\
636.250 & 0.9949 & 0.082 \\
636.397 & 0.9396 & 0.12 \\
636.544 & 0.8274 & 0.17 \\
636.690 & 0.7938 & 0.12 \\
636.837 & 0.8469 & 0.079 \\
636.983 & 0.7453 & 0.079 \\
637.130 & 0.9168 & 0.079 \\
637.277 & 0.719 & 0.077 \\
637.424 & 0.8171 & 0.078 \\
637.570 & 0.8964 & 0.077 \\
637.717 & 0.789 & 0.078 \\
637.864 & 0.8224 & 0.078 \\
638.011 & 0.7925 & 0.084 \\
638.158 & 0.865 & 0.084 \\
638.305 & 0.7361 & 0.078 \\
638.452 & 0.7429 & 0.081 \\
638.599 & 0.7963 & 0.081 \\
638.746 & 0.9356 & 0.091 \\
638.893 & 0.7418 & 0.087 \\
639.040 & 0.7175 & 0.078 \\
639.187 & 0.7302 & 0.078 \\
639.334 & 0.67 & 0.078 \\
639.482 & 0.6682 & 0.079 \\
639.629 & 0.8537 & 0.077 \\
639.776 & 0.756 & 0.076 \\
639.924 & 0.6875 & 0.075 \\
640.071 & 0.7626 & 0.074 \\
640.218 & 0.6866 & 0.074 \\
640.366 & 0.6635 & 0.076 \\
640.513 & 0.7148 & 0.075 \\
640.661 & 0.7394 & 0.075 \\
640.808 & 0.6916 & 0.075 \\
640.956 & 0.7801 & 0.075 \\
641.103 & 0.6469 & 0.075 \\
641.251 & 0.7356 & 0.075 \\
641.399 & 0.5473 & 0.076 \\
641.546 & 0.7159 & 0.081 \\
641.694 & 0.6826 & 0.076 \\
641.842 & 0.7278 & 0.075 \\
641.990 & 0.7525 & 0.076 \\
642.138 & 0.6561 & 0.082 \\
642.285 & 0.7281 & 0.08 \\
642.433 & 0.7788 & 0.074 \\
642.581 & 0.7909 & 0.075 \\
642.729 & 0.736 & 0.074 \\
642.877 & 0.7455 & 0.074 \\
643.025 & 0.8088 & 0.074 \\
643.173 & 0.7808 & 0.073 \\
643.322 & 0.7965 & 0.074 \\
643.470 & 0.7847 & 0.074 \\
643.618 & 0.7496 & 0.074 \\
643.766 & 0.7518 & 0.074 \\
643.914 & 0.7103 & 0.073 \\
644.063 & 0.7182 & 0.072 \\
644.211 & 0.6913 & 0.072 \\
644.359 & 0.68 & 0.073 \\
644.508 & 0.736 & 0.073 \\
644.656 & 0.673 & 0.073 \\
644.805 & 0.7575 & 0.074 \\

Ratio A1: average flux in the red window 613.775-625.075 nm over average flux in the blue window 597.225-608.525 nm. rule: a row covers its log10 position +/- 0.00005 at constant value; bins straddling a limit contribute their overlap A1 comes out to 1.1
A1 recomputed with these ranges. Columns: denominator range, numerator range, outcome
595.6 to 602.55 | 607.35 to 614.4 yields 0.99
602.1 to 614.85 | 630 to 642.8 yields 1.28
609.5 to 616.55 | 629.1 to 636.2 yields 1.60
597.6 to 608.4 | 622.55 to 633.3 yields 1.70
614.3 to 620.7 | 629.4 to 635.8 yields 1.63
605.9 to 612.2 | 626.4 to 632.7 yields 1.88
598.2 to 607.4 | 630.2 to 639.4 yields 1.38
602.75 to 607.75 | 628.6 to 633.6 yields 1.97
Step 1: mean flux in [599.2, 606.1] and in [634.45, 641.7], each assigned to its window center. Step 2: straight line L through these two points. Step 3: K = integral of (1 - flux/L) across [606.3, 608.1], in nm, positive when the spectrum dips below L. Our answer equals 0.06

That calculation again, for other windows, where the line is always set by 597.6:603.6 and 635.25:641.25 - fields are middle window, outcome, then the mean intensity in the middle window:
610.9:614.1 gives -0.189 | 0.83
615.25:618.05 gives -0.020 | 0.792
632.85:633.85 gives -0.421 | 1.13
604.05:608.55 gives 0.161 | 0.752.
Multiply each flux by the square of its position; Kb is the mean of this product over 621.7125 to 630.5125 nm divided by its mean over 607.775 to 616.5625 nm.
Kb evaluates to 1.6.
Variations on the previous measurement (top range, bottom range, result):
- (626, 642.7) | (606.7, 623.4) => 1.41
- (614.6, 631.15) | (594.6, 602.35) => 1.47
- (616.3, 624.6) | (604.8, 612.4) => 1.18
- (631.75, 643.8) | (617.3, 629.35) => 0.88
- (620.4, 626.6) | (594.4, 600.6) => 1.40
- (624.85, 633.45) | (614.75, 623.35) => 1.69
